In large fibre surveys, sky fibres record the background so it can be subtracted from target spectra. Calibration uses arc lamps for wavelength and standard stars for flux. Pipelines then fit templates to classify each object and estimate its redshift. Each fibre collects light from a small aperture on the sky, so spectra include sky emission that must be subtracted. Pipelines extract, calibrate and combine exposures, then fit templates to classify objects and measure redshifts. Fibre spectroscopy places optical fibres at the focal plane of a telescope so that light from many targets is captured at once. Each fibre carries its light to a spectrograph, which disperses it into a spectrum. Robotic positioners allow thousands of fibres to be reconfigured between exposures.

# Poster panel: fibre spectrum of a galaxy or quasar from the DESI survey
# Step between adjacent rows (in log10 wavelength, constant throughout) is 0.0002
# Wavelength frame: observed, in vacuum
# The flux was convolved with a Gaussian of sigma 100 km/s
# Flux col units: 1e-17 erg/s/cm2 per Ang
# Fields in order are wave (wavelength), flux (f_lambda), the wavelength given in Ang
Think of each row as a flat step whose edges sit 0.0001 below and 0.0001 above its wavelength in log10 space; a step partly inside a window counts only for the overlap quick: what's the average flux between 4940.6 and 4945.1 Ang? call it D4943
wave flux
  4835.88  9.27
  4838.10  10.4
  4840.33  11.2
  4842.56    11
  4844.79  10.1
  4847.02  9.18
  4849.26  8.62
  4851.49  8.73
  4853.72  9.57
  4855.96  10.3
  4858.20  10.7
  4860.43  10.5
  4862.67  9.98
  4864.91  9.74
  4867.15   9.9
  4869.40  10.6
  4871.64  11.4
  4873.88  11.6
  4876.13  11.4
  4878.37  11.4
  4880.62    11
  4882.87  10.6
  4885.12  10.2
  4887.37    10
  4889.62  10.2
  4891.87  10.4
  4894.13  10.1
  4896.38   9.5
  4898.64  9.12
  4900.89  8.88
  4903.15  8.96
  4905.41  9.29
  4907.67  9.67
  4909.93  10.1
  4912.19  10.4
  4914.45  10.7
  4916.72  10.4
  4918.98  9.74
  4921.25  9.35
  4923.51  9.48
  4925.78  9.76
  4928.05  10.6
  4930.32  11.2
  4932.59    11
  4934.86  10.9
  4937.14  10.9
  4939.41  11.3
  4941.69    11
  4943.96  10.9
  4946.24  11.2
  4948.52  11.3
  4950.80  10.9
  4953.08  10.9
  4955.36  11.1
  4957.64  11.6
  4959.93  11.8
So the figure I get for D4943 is 11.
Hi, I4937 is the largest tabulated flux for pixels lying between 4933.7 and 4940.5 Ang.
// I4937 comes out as 11.3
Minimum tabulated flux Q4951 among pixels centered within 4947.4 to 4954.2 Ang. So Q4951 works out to 10.9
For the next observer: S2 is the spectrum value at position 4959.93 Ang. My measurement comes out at 11.8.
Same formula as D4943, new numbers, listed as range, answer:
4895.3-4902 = 9.17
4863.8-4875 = 10.6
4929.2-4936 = 11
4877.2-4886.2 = 10.8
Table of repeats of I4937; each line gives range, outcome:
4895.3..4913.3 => 10.4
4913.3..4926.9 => 10.7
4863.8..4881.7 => 11.6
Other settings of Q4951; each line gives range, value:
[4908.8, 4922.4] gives 9.35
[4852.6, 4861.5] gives 9.57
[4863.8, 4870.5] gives 9.74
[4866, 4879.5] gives 9.9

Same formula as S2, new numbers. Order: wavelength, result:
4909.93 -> 10.1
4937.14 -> 10.9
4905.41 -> 9.29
